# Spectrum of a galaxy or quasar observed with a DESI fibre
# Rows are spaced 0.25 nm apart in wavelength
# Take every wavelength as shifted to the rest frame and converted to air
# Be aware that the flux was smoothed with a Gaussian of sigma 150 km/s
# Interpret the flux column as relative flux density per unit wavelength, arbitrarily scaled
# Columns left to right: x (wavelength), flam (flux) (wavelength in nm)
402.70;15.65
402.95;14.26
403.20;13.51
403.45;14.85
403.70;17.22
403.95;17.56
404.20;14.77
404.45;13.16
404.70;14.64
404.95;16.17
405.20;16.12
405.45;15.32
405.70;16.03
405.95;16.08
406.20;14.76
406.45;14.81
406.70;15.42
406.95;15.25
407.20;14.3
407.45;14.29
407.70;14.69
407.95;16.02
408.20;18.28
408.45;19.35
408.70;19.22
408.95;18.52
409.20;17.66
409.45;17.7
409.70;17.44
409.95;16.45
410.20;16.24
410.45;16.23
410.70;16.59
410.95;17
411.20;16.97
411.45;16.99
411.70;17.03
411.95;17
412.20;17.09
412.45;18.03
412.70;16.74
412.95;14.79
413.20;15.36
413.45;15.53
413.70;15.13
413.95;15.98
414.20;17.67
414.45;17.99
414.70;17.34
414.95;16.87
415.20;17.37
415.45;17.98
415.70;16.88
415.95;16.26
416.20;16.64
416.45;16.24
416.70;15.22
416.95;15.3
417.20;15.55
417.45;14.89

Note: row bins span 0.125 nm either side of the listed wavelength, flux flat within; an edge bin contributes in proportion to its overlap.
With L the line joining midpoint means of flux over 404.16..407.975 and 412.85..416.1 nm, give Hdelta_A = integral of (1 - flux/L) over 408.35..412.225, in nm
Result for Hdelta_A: -0.37 nm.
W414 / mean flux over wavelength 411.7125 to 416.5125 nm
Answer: 16.7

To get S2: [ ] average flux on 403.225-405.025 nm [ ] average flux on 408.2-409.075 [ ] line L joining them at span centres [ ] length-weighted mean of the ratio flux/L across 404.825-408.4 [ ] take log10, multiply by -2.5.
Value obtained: 0.110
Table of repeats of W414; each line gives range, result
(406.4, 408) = 14.9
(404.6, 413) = 16.5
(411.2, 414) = 16.4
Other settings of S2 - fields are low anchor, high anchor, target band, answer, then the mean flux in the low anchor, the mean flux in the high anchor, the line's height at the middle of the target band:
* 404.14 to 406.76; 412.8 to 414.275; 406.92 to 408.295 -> -0.01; 15.2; 15.7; 15.3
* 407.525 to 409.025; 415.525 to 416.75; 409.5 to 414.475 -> 0.03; 17.5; 16.4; 17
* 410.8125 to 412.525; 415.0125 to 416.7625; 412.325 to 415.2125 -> 0.02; 17.1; 16.7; 16.9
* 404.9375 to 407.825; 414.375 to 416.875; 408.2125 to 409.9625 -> -0.16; 15.2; 16.8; 15.7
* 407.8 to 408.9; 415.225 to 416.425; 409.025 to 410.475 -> 0.05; 18.2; 16.9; 17.9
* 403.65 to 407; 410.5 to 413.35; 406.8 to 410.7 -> -0.04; 15.5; 16.7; 16.1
